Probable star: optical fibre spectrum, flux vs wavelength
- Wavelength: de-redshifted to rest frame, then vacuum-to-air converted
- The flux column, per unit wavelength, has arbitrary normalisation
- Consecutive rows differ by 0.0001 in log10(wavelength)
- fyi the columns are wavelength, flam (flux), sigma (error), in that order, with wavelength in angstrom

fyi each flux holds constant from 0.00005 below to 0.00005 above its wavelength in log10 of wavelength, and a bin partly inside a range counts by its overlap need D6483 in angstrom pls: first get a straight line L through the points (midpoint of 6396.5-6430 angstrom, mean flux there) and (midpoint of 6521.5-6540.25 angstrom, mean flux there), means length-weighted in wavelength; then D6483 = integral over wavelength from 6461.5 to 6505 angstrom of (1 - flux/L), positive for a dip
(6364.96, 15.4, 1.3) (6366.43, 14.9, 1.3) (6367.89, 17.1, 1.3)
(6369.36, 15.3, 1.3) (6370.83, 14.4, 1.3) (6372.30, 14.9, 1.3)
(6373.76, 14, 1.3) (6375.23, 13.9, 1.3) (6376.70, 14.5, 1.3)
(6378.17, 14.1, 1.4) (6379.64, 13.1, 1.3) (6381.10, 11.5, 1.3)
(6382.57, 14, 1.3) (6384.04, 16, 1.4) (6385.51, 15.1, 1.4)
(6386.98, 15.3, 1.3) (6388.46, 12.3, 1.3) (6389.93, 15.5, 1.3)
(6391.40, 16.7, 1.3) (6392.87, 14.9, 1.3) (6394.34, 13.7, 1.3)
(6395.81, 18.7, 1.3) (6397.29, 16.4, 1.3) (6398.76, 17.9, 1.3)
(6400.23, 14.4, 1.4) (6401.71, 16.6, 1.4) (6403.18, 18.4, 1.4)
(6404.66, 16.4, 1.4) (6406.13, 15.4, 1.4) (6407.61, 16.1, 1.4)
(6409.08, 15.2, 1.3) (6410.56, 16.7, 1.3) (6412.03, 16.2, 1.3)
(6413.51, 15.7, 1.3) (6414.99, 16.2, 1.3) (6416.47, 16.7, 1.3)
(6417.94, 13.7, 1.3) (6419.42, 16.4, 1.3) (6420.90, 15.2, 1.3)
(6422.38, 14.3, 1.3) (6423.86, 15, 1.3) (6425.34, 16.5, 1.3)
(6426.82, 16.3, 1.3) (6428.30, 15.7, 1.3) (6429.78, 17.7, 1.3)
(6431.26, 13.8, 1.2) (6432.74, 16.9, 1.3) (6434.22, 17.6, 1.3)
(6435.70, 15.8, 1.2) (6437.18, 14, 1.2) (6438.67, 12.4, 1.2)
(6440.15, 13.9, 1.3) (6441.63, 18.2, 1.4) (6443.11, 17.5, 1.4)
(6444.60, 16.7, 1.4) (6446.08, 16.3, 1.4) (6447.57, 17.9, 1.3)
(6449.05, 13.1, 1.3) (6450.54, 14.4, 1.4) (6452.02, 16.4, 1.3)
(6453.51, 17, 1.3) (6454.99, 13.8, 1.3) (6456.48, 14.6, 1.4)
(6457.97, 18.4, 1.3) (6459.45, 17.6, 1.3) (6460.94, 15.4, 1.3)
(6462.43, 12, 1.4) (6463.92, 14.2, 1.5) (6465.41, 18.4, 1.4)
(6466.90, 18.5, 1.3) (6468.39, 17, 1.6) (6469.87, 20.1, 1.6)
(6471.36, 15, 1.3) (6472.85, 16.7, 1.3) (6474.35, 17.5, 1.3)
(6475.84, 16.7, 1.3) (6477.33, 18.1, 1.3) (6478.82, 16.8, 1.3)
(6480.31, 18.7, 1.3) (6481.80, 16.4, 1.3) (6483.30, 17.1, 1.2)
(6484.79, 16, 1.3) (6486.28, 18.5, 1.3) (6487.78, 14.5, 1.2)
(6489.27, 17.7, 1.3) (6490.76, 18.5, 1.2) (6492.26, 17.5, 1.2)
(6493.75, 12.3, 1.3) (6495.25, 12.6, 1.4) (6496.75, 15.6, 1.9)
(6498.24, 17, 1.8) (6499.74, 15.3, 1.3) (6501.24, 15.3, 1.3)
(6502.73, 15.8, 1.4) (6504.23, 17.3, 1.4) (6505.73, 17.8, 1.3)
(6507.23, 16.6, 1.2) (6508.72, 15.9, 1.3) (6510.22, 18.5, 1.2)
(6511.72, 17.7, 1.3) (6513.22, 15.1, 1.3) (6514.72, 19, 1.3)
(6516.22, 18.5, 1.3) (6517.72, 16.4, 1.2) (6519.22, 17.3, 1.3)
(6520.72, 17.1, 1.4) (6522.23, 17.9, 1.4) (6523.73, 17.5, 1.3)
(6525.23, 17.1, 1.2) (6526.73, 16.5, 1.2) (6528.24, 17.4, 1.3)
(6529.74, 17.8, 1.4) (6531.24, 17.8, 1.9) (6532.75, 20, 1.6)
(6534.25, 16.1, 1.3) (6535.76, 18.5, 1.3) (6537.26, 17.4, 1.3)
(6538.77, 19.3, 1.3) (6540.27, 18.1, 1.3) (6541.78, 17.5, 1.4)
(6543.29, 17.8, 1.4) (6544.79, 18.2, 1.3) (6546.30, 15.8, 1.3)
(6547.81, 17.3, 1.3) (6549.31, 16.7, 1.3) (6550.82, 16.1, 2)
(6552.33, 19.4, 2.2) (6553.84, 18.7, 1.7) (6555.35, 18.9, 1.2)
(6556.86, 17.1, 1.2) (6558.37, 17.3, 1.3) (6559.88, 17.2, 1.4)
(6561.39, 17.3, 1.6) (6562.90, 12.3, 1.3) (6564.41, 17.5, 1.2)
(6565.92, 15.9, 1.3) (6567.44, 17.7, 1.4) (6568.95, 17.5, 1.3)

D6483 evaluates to 1.6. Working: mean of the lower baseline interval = 16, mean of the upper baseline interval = 17.8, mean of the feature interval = 16.4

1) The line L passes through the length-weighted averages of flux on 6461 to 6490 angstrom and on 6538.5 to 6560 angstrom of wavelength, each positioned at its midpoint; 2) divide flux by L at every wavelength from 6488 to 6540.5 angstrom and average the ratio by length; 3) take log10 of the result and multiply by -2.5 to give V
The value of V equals 0.017 mag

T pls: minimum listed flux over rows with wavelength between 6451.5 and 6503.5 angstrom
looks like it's 12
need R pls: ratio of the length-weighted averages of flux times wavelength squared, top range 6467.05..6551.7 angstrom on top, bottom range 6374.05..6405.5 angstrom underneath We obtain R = 1.2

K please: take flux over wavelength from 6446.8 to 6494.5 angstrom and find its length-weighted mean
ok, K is 16.5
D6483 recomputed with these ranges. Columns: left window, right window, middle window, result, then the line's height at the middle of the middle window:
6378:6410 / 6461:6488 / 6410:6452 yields 0.7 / 16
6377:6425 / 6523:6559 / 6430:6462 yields 0.7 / 16.2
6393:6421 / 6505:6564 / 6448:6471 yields 0.8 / 16.6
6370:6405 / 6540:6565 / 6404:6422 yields -0.4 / 15.4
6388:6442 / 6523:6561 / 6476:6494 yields -0.2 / 16.8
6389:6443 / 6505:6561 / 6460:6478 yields 0.0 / 16.6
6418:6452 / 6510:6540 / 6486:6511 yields 1.2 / 17.1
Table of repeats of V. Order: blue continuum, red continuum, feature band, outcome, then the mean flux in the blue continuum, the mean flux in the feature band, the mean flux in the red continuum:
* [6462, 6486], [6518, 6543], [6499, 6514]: 0.05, 16.9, 16.5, 17.7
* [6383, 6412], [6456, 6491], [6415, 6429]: 0.04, 15.9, 15.6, 16.8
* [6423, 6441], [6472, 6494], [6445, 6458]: 0.03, 15.5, 15.6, 17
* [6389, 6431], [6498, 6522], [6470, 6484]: -0.03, 16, 17.1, 16.9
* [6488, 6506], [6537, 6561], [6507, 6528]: -0.04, 16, 17.2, 17.7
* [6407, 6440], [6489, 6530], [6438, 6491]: -0.02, 15.6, 16.4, 16.7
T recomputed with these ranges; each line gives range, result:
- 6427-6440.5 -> 12.4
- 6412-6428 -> 13.7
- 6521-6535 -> 16.1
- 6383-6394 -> 12.3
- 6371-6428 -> 11.5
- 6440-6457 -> 13.1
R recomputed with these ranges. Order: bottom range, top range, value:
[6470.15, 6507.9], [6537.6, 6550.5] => 1.08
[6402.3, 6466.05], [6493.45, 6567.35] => 1.11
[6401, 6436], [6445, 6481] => 1.04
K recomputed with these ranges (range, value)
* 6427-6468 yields 15.9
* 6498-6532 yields 17.1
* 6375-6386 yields 14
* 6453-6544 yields 16.9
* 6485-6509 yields 16.1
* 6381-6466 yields 15.7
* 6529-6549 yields 17.8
